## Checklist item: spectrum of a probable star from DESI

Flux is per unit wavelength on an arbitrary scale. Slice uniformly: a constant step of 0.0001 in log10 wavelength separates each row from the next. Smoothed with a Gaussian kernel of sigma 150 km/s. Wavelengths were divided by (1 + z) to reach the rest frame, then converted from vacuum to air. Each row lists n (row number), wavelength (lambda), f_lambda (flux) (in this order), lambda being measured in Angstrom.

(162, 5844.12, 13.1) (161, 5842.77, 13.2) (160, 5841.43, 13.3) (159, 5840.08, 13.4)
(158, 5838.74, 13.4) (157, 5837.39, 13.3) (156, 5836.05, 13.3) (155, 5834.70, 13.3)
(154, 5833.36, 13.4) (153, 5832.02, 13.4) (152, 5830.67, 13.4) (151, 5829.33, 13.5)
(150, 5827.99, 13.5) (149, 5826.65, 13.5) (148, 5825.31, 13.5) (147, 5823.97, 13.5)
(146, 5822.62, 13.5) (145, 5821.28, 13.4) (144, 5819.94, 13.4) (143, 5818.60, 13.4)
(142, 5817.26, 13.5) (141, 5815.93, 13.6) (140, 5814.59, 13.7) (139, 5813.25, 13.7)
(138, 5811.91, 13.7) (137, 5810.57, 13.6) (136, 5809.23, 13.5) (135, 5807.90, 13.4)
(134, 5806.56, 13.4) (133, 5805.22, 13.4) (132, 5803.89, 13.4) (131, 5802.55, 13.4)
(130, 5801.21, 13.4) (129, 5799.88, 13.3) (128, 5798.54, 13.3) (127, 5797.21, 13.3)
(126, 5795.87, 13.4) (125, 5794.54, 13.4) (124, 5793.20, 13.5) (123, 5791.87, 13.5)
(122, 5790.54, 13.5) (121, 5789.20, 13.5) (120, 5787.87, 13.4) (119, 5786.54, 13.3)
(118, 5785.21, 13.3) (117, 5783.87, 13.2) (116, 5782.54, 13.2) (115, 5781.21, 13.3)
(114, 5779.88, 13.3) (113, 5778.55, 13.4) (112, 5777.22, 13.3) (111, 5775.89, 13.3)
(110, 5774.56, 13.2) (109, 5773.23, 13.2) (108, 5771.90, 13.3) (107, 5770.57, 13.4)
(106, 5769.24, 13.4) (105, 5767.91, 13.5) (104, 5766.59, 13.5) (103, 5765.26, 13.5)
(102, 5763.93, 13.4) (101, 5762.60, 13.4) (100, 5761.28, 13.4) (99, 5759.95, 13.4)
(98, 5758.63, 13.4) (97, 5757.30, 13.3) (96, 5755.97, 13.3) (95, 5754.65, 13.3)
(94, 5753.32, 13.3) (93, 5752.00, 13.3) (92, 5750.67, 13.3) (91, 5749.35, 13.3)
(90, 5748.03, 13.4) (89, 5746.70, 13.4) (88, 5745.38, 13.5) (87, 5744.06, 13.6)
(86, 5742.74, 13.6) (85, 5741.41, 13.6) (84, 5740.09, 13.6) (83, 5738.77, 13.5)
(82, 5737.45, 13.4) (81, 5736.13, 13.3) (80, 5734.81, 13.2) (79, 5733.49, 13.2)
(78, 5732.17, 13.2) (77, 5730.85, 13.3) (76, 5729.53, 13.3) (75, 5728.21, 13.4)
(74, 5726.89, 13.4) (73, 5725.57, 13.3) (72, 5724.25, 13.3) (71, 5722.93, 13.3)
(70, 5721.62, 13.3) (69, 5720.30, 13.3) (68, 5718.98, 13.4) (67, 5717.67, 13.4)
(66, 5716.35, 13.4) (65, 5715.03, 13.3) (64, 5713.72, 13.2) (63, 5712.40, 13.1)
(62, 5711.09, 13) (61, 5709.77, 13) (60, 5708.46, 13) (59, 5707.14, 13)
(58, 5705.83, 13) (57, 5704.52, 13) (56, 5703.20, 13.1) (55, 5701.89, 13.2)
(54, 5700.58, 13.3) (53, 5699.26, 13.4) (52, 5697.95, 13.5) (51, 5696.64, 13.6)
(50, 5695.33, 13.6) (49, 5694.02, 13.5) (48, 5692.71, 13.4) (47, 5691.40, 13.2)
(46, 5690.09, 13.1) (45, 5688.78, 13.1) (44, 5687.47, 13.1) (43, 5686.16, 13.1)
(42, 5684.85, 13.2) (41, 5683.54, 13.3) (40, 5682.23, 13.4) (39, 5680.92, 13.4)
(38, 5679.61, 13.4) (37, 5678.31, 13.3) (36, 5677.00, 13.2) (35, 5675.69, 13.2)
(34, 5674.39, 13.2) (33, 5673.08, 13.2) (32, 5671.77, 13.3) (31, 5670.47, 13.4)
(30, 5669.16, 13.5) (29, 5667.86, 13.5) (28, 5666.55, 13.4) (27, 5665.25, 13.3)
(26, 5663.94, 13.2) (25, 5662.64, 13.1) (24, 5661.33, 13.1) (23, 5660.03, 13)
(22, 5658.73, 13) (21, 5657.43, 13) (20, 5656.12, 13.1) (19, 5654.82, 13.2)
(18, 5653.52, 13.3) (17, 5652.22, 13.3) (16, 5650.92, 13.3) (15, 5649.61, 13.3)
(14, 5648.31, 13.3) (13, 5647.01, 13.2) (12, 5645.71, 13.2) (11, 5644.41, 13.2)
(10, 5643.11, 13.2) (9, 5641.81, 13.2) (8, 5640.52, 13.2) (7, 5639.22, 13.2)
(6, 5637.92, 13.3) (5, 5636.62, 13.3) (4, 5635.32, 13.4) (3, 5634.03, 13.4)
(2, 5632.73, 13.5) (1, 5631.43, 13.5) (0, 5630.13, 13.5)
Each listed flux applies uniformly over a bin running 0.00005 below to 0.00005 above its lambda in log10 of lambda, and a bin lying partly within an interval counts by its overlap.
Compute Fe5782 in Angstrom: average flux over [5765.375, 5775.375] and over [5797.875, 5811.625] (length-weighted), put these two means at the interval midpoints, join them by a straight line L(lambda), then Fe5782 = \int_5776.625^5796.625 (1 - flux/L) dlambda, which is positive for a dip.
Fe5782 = 0.0 Angstrom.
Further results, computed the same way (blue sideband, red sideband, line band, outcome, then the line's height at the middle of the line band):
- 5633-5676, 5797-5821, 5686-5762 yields 0.2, 13.3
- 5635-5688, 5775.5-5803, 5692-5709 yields 0.0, 13.3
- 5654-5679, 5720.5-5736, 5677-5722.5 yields 0.0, 13.3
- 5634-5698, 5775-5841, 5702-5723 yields 0.2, 13.3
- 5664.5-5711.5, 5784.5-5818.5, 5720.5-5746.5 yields -0.1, 13.3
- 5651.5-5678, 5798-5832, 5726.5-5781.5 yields 0.0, 13.4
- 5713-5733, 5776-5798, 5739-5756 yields -0.1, 13.3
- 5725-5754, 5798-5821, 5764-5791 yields 0.2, 13.4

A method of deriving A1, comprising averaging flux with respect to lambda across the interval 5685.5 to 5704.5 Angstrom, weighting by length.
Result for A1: 13.3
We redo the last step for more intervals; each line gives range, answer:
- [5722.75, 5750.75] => 13.4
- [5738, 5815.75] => 13.4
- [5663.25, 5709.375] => 13.3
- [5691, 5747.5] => 13.3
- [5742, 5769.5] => 13.4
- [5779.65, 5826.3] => 13.4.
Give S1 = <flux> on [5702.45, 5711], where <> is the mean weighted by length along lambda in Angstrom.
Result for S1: 13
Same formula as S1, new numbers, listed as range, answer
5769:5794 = 13.3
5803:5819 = 13.5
